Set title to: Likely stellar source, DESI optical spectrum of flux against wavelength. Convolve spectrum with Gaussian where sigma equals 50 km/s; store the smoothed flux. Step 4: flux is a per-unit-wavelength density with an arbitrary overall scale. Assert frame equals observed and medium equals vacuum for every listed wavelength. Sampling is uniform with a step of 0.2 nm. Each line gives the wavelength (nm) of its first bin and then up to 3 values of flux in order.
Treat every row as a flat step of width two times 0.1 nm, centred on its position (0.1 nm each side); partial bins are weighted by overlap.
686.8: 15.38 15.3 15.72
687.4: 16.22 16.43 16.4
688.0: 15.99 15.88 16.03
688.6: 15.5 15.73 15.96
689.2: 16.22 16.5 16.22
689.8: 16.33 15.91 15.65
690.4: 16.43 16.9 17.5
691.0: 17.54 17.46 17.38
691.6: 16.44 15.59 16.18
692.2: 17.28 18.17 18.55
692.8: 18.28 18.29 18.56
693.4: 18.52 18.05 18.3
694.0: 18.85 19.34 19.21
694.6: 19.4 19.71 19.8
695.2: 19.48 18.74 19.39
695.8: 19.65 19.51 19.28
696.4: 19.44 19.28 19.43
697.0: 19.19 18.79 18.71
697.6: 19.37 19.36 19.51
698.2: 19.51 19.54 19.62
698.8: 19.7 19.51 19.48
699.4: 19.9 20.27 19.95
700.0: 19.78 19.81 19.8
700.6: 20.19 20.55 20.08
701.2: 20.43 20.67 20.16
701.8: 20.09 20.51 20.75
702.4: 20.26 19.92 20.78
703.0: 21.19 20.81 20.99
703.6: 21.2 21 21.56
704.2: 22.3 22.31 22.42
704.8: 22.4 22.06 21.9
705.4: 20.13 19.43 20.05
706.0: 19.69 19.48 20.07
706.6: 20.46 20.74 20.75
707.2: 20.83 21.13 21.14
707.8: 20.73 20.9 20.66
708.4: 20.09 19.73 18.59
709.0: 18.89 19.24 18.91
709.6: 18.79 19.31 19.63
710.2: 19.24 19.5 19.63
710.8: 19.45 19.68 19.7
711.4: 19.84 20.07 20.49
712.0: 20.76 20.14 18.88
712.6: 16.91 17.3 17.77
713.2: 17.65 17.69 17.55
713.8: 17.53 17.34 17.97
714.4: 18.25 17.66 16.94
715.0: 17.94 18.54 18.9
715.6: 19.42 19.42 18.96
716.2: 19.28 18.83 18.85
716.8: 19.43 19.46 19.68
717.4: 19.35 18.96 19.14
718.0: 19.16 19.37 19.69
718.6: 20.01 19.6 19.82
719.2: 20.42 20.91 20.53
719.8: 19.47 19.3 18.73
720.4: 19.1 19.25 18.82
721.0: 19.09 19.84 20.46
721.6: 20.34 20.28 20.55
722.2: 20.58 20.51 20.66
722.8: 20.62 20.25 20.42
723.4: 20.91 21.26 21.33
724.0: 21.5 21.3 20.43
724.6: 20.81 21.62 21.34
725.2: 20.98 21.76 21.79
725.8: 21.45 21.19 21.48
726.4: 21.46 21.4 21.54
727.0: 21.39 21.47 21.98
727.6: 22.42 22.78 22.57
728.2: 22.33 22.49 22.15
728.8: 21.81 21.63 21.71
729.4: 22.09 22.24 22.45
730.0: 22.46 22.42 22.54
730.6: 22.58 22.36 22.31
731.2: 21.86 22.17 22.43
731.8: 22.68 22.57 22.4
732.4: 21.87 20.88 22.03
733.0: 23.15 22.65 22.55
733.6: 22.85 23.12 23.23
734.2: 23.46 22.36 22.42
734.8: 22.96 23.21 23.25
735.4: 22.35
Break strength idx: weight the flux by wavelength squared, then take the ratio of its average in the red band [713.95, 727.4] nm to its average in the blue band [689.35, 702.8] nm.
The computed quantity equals 1.1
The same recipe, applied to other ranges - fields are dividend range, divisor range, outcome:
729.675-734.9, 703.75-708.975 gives 1.16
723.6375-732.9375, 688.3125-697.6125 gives 1.35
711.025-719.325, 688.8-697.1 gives 1.12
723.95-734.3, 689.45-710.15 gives 1.23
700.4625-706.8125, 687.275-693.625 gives 1.28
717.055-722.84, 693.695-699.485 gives 1.09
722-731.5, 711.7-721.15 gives 1.17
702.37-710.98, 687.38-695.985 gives 1.22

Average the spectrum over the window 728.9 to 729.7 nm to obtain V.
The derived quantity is 21.9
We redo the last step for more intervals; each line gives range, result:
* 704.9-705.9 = 20.7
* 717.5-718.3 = 19.2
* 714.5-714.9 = 17.3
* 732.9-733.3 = 22.9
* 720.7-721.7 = 19.7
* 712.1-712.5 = 19.5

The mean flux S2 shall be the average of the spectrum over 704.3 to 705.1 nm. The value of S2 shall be 22.3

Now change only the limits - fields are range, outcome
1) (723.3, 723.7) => 21.1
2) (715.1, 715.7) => 19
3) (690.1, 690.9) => 16.6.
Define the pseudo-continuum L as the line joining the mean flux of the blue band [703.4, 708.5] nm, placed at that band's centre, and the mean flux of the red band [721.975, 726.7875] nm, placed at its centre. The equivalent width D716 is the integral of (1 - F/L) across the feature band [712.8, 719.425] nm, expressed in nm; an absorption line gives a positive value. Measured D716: 0.70 nm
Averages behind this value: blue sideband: 20.9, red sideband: 21.1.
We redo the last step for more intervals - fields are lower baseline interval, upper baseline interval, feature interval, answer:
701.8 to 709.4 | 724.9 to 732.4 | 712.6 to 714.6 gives 0.33 nm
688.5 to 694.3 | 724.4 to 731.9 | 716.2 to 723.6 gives 0.38 nm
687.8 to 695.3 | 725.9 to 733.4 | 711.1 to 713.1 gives 0.07 nm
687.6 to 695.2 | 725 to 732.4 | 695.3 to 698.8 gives -0.25 nm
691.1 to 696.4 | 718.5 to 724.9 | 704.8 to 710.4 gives -0.22 nm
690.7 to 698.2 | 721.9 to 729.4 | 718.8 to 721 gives 0.13 nm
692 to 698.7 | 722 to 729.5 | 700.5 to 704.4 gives -0.24 nm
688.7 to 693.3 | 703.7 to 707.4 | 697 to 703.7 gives -0.17 nm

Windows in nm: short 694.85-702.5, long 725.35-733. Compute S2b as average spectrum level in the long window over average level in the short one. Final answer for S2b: 1.1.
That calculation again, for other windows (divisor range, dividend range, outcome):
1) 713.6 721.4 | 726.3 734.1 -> 1.17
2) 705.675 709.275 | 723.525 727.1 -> 1.06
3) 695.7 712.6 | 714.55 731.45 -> 1.03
